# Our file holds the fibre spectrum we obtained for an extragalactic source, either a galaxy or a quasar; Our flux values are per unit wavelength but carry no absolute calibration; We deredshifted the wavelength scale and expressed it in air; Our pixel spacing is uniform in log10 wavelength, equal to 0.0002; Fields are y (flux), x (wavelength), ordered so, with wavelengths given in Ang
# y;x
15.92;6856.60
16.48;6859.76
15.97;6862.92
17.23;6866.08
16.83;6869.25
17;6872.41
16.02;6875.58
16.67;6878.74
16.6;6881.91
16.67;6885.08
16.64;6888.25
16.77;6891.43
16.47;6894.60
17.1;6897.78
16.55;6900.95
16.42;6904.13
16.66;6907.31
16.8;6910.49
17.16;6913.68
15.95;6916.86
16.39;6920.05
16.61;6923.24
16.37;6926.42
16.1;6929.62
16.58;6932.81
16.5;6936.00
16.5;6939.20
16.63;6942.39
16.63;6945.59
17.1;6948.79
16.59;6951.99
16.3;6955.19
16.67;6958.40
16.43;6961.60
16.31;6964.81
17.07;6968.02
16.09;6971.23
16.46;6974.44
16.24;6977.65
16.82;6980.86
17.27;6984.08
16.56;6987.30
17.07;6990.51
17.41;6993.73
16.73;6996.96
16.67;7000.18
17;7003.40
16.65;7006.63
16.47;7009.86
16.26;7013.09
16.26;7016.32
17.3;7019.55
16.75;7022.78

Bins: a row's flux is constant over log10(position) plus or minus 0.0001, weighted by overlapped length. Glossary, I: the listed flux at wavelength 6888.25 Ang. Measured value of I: 16.64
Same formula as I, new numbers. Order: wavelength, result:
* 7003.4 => 17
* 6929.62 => 16.1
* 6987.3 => 16.56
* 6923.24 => 16.61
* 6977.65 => 16.24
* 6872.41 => 17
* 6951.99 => 16.59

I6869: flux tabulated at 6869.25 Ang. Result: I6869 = 16.83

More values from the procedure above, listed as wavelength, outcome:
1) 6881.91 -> 16.6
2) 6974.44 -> 16.46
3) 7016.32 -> 16.26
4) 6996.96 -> 16.73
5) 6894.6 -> 16.47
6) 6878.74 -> 16.67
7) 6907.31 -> 16.66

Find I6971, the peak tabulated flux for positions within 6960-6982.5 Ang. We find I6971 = 17.07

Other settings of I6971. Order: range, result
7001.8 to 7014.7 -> 17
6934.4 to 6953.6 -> 17.1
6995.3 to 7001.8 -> 16.73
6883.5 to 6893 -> 16.77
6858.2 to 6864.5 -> 16.48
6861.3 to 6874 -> 17.23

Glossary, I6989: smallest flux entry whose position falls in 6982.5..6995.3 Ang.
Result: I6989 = 16.56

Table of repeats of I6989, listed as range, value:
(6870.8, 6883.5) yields 16.02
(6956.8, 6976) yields 16.09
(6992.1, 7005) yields 16.67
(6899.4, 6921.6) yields 15.95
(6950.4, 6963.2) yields 16.3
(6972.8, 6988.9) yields 16.24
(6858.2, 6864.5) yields 15.97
